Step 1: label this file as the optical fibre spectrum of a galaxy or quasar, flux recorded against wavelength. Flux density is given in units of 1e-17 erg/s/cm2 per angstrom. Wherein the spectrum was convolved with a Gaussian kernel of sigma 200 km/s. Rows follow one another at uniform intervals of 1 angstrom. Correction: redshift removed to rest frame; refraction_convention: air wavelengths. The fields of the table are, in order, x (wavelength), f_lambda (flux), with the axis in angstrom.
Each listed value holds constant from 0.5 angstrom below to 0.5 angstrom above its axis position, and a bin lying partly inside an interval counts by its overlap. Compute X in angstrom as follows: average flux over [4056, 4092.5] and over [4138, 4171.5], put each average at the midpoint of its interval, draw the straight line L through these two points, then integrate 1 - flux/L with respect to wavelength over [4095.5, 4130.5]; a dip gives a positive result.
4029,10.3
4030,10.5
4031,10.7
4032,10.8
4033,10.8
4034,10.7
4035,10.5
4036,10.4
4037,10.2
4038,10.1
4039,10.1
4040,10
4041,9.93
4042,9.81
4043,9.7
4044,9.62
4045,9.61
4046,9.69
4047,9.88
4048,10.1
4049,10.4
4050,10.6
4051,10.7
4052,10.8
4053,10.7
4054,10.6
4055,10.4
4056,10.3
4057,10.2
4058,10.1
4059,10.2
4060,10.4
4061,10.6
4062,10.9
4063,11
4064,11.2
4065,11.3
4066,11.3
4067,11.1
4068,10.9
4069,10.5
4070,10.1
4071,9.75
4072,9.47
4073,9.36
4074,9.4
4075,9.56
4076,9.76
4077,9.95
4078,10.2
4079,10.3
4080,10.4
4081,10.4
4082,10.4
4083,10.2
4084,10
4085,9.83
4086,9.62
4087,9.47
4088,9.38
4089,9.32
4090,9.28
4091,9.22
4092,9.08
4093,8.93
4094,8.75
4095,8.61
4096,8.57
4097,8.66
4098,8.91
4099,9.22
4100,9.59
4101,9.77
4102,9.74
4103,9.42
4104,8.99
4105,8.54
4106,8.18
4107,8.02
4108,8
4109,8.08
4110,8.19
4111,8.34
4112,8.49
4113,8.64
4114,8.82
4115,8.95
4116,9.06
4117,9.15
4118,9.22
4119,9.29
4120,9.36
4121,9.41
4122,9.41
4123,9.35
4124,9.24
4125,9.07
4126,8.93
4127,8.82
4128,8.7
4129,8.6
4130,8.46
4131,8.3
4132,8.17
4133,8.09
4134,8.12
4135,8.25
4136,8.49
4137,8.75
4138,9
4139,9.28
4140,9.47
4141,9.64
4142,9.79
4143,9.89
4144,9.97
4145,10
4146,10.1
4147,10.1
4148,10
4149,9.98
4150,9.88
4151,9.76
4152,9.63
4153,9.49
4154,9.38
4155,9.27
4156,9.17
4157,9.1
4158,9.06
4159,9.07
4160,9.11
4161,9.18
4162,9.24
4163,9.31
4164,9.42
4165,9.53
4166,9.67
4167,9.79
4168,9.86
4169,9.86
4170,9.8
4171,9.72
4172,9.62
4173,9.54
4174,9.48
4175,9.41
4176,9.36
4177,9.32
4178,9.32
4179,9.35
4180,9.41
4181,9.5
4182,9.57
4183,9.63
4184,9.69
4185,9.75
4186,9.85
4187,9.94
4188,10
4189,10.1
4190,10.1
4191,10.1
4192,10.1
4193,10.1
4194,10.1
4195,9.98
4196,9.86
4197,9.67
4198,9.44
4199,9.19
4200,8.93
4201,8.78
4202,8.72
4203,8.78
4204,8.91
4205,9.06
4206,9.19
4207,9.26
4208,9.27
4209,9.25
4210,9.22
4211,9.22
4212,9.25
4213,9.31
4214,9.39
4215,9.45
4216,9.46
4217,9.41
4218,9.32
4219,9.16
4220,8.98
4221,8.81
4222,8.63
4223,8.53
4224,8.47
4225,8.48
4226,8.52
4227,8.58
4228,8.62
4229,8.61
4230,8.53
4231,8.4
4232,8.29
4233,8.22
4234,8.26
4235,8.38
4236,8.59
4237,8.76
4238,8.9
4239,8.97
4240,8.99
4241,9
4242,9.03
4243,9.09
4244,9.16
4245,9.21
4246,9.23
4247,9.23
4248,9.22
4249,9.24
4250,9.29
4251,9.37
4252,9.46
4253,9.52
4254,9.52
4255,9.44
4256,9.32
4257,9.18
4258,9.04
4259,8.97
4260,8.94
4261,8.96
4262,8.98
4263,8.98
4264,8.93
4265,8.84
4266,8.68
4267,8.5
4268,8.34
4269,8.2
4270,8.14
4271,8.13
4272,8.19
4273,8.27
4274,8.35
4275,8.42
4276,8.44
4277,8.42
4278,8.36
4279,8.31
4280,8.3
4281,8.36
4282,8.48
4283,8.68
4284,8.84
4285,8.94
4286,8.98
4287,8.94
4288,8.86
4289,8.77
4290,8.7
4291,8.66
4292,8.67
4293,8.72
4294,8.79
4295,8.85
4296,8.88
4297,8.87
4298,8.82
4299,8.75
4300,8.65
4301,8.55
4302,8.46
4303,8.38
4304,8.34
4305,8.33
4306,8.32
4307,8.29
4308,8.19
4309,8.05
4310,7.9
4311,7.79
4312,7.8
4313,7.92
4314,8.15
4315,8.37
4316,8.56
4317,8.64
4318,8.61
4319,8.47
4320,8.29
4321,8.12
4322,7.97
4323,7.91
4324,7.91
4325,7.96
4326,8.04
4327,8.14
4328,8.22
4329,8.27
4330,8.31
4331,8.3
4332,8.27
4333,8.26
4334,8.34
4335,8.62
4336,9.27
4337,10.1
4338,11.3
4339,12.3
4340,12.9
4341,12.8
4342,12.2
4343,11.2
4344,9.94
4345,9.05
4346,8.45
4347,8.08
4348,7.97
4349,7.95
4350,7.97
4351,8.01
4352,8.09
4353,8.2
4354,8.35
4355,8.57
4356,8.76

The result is 3.4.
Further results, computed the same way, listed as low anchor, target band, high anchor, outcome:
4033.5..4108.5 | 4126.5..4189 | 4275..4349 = 0.7 angstrom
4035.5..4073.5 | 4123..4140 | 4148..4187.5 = 1.9 angstrom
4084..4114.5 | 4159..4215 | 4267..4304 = -4.7 angstrom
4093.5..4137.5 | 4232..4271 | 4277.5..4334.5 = -1.9 angstrom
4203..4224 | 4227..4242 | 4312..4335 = 0.6 angstrom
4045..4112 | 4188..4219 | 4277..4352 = -0.7 angstrom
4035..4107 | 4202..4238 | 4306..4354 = 1.5 angstrom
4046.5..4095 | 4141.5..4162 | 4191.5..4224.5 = 0.0 angstrom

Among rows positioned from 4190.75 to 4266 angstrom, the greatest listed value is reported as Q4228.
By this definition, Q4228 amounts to 10.1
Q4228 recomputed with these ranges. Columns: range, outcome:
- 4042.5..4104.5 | 11.3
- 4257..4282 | 9.18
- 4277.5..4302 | 8.98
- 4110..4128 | 9.41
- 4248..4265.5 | 9.52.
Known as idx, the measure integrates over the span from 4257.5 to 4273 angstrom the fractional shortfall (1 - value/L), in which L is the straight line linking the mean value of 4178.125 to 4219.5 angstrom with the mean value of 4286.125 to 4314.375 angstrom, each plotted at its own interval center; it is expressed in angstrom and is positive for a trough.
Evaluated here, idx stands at 0.3 angstrom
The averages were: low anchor 9.48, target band 8.64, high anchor 8.49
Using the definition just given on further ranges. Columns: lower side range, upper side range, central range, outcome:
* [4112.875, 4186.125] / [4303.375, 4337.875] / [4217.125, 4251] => 0.0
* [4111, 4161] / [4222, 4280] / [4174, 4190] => -1.1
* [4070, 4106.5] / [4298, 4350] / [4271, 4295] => 0.9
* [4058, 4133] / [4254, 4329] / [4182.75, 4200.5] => -1.6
